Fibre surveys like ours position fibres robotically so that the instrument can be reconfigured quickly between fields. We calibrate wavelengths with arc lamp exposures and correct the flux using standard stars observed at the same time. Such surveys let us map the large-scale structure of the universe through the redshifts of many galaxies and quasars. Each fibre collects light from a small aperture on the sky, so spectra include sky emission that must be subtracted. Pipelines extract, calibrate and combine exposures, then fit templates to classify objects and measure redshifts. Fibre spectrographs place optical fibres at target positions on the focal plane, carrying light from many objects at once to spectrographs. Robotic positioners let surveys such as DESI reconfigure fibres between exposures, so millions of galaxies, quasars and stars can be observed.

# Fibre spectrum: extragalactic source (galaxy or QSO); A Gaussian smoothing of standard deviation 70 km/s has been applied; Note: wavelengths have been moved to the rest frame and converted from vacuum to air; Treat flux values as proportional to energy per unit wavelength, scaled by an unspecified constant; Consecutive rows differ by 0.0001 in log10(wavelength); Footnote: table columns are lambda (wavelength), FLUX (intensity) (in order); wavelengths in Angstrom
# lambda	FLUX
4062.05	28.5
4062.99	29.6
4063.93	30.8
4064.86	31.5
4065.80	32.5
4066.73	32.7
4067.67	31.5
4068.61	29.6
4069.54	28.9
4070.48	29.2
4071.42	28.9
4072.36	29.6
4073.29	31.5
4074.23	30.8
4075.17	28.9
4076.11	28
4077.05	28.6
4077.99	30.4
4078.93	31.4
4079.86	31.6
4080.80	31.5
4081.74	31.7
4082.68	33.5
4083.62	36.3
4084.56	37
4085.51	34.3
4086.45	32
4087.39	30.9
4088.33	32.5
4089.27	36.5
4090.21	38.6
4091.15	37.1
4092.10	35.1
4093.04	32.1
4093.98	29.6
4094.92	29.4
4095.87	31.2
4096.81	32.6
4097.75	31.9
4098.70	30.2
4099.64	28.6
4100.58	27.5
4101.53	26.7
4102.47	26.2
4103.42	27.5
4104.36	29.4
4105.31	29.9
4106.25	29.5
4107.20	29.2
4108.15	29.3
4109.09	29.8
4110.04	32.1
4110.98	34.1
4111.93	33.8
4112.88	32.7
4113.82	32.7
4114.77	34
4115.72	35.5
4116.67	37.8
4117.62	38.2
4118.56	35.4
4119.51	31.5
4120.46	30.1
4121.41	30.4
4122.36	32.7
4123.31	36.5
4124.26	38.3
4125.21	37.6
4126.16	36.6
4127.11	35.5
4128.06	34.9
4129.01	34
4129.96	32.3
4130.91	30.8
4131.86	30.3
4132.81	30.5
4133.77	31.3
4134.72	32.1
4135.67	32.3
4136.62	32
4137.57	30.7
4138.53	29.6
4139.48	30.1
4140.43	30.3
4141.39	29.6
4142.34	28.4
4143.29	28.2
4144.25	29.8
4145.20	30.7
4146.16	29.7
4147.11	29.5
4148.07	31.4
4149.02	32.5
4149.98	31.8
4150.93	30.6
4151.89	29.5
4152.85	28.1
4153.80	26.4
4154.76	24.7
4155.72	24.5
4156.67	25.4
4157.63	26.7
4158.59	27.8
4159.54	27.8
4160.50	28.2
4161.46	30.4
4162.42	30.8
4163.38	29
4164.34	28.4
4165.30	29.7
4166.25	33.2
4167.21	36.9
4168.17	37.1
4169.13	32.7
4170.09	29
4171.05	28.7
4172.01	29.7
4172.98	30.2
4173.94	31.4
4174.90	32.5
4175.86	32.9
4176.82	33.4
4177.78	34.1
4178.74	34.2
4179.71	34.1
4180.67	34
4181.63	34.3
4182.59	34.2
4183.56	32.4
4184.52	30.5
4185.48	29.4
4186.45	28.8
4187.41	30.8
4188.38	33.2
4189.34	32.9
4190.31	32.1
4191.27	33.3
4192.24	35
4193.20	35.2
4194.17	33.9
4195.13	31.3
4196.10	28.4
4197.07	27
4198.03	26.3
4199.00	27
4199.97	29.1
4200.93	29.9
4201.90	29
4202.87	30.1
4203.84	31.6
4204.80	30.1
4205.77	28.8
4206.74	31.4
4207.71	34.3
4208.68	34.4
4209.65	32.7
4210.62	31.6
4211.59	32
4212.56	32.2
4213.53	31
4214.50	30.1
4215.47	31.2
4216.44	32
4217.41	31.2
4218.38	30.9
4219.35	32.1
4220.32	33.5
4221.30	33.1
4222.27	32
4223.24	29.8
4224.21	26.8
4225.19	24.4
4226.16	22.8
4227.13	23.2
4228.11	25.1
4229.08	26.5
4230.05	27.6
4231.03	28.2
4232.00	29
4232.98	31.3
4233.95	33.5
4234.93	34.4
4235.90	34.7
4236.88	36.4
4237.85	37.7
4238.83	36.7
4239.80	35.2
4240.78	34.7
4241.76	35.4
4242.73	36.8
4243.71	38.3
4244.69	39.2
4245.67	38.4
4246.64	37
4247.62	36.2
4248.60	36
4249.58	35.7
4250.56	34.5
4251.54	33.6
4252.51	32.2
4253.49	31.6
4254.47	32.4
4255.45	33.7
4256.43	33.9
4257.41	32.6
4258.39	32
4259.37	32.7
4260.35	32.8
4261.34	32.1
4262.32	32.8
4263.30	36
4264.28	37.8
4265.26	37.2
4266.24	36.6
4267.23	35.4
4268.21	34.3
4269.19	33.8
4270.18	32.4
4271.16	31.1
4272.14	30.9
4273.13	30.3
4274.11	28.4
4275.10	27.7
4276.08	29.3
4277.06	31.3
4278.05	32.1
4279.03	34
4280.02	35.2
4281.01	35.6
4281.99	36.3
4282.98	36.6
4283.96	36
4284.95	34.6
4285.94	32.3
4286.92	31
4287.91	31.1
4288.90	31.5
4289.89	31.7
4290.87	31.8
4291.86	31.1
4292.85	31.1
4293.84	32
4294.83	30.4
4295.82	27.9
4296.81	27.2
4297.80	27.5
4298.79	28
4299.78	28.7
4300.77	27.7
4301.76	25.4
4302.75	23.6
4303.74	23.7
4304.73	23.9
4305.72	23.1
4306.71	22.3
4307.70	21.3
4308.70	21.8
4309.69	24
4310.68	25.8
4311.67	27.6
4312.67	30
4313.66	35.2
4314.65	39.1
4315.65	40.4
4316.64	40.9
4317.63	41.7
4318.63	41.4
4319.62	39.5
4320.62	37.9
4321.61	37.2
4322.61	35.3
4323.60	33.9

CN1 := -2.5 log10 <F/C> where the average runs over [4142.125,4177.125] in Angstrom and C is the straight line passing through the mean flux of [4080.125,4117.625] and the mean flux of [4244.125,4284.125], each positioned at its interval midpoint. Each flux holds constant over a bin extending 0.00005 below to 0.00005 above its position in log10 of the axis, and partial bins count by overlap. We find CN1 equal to 0.10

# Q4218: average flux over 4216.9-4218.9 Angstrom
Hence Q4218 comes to 31.1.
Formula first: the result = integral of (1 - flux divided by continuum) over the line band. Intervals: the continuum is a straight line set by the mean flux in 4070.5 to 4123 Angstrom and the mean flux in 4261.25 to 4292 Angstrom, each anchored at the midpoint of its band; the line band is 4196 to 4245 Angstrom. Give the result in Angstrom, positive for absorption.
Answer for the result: 2.3 Angstrom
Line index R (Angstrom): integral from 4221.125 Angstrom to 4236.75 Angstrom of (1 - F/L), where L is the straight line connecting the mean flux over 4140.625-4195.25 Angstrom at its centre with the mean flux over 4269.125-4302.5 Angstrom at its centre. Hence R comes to 1.02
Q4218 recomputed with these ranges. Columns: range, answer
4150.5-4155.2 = 27.8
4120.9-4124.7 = 34.4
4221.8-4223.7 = 30.9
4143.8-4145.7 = 30.2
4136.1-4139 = 30.8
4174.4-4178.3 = 33.3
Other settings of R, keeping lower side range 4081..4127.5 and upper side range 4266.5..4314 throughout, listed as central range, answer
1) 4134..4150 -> 0.8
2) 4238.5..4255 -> -2.7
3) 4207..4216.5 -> -0.3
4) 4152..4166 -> 1.8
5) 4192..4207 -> 0.5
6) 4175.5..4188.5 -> -0.4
